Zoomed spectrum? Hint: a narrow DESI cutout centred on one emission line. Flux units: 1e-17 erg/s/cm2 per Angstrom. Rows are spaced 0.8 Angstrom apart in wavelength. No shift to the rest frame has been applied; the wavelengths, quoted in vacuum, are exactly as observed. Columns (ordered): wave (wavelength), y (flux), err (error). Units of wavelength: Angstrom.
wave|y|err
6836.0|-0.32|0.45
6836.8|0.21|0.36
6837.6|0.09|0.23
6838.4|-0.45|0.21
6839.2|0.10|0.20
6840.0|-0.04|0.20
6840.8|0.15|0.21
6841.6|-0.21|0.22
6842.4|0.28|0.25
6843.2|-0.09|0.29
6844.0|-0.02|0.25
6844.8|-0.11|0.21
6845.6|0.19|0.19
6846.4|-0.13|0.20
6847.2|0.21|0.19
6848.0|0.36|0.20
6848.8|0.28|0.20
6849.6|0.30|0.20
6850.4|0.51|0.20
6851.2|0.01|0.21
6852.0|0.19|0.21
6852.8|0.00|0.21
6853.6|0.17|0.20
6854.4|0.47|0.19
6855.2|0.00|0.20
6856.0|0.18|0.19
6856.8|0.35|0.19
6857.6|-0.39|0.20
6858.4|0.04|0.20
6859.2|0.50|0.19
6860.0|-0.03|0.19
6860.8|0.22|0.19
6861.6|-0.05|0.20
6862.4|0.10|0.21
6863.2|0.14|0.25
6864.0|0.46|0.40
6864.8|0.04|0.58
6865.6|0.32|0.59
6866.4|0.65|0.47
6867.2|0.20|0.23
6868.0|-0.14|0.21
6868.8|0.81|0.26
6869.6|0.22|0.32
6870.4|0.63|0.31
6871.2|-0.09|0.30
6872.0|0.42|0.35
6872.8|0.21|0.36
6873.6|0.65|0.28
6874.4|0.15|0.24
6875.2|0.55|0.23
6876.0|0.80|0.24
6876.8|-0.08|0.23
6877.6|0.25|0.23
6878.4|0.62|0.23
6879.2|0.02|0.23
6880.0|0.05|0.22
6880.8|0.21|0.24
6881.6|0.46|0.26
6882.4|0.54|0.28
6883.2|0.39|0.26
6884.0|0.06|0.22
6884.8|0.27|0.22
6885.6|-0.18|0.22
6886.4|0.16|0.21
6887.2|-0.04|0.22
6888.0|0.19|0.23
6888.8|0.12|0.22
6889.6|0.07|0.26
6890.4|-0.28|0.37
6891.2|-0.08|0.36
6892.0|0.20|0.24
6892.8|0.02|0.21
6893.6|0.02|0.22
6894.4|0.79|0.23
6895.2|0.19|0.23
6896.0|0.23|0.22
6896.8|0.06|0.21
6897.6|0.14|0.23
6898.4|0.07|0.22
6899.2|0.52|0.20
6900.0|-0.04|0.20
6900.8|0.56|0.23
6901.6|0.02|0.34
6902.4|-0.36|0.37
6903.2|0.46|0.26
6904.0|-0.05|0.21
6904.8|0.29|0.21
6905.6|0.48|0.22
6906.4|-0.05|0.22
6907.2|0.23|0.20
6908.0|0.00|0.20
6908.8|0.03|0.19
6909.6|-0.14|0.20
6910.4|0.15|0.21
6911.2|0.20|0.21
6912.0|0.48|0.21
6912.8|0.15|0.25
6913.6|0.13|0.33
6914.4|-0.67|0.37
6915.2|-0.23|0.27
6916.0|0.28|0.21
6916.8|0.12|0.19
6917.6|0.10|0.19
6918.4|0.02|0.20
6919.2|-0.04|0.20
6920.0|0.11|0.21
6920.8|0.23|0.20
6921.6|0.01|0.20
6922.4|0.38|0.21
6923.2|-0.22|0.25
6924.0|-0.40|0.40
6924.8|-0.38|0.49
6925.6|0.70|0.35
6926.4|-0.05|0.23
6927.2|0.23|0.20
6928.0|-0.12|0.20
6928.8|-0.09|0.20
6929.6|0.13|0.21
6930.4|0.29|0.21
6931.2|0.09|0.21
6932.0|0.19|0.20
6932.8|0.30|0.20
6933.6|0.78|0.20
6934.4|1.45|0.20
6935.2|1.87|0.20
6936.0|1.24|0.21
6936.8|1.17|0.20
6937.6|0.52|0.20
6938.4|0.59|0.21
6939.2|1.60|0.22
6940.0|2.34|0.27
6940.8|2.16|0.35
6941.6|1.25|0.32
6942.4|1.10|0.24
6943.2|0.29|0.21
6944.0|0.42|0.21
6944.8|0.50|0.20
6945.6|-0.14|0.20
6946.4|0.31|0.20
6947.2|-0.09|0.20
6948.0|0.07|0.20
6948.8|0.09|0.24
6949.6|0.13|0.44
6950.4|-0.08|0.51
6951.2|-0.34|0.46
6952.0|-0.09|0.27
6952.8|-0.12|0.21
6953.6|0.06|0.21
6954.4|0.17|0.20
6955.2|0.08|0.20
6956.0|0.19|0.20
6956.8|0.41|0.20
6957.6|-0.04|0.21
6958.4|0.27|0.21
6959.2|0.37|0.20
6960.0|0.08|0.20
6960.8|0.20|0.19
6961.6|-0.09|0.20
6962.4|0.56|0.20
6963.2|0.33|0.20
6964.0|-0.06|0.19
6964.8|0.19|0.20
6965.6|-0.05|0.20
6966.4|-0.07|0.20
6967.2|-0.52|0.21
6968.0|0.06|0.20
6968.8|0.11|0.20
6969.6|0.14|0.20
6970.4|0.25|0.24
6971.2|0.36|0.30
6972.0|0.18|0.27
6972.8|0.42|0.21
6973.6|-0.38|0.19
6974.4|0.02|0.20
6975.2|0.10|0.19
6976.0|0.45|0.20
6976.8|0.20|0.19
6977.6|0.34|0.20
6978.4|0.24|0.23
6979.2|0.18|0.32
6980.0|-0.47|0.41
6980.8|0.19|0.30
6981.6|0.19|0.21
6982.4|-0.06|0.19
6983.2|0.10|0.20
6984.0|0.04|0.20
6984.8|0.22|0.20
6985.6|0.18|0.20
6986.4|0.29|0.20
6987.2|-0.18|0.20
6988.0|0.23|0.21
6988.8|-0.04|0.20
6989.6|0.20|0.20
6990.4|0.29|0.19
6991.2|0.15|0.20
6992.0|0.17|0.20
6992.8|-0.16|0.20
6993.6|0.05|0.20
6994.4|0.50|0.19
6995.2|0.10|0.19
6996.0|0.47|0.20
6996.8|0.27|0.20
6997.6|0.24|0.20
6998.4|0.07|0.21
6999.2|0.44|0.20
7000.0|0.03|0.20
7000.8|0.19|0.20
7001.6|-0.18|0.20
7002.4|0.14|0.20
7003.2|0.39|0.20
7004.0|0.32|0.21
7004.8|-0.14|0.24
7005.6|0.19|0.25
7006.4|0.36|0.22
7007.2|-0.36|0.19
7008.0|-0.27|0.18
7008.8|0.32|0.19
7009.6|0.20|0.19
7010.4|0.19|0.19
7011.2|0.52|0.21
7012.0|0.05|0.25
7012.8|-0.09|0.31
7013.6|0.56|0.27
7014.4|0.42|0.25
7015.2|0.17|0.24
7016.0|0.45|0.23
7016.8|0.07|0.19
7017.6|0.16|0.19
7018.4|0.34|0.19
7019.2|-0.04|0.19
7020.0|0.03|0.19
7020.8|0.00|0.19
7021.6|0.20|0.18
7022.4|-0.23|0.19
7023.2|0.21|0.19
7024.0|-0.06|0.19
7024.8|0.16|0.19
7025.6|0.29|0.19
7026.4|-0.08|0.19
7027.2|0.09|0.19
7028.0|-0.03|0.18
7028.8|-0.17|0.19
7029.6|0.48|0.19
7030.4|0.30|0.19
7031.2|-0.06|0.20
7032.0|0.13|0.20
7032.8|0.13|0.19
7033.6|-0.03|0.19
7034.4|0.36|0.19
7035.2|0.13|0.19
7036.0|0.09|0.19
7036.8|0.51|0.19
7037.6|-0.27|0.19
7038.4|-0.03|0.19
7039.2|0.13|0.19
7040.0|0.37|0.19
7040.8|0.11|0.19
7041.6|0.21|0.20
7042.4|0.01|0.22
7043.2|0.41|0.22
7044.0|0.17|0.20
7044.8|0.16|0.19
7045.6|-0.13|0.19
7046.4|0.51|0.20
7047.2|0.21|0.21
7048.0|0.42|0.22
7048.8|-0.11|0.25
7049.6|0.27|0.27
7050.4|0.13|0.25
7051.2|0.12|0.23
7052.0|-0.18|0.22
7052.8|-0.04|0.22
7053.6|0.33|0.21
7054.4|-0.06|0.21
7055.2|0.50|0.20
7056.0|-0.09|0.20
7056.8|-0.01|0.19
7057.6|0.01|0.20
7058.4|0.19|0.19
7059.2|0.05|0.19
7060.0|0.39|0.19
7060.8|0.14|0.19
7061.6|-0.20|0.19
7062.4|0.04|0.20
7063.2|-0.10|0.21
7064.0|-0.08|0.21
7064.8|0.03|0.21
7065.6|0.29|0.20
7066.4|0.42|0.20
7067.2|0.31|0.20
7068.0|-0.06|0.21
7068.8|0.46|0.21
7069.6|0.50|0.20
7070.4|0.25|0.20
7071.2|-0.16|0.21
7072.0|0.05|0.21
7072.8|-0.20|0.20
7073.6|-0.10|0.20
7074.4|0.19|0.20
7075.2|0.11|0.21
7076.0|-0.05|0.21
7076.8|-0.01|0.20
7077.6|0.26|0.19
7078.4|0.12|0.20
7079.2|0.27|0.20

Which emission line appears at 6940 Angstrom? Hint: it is [O II]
